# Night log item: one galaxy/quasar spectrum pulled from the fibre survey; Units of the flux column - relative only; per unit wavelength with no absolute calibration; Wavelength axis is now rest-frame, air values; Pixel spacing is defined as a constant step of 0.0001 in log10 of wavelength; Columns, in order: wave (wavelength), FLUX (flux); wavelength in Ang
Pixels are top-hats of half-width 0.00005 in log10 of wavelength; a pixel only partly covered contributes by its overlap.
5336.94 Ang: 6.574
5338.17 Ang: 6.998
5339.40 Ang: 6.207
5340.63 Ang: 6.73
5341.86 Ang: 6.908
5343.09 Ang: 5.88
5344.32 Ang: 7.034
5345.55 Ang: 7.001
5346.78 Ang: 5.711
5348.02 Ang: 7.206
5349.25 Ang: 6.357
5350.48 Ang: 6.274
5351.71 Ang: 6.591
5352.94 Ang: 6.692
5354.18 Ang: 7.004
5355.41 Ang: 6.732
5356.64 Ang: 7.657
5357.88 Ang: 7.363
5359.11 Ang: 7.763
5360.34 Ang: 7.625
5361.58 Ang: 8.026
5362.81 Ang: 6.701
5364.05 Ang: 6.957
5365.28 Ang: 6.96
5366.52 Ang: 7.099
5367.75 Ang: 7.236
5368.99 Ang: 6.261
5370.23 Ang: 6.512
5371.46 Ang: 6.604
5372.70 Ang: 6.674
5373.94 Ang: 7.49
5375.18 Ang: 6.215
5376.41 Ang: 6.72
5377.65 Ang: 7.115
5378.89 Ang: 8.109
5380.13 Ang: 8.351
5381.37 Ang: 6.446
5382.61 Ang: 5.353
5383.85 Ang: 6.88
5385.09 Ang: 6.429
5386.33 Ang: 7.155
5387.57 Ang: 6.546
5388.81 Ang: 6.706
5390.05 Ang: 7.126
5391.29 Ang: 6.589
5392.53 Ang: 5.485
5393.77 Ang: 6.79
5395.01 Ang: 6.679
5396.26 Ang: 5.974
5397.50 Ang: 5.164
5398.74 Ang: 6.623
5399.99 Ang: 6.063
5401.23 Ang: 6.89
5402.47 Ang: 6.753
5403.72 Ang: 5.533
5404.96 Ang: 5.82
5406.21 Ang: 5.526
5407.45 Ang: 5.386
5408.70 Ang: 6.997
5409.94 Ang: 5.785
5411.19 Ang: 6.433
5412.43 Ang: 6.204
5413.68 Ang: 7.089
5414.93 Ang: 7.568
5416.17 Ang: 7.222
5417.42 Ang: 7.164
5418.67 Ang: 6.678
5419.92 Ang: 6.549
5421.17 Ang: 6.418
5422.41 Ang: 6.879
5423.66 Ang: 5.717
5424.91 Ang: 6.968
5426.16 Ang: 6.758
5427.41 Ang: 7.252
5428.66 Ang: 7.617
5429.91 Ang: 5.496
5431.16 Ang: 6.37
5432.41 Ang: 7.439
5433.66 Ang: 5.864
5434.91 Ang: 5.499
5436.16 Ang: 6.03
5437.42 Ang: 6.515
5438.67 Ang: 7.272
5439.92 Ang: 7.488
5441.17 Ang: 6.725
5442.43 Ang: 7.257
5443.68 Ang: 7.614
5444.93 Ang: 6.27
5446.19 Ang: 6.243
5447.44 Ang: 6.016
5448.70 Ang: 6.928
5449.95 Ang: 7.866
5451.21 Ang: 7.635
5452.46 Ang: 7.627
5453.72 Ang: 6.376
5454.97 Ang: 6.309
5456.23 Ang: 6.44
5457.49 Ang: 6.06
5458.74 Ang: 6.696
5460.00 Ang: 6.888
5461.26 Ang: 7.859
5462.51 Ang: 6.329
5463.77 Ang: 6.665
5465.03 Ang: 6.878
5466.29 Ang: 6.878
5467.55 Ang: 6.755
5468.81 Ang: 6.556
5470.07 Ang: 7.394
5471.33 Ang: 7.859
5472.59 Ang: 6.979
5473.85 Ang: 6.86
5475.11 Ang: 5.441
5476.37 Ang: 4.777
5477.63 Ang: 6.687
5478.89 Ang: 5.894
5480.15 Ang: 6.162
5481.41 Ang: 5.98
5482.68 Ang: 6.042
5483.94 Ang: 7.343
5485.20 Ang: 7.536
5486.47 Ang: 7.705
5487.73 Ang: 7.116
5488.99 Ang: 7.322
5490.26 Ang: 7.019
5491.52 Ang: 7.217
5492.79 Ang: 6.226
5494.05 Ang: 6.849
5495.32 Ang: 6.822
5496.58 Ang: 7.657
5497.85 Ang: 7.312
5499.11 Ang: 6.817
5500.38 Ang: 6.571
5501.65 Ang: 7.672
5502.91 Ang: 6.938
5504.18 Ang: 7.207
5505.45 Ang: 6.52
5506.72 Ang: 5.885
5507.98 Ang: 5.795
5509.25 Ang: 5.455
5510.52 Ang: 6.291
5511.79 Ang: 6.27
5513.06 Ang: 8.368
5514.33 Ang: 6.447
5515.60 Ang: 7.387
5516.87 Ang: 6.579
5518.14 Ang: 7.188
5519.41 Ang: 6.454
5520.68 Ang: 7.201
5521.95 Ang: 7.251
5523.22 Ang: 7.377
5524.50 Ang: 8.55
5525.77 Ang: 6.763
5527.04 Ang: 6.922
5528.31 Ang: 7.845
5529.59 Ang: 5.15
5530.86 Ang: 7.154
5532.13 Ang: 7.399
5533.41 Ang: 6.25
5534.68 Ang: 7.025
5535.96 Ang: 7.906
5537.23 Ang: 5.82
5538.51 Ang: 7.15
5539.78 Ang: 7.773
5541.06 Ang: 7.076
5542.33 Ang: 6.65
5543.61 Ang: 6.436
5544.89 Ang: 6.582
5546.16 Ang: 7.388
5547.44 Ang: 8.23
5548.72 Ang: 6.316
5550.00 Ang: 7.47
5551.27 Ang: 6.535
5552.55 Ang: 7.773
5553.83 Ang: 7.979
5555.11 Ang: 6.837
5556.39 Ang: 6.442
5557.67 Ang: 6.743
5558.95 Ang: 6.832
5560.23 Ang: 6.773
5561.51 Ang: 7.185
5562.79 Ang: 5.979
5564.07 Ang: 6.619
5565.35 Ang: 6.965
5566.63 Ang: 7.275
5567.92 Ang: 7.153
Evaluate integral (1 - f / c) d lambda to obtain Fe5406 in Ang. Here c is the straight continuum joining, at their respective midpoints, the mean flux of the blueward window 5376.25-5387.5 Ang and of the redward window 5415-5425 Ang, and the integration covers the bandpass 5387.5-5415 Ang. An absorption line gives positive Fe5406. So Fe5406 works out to 2.12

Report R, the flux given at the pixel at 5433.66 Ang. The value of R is 5.864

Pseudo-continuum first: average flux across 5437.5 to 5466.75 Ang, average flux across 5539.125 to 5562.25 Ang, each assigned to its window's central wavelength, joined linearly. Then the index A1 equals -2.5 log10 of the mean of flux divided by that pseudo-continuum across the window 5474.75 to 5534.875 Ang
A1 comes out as 0.028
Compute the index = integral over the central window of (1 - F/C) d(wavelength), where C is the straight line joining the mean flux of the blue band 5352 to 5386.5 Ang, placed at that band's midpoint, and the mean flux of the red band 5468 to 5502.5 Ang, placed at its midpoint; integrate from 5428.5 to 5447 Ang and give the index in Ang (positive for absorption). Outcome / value 0.7 Ang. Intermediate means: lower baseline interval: 7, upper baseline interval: 6.81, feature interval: 6.62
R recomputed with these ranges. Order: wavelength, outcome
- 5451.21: 7.635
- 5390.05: 7.126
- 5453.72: 6.376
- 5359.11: 7.763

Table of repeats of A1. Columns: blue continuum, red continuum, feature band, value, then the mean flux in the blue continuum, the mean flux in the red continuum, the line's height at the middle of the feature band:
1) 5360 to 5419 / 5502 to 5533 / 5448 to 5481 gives 0.01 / 6.65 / 6.85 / 6.77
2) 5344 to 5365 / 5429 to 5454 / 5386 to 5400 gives 0.08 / 6.98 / 6.74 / 6.88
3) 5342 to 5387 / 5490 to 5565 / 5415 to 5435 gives 0.04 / 6.89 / 6.92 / 6.9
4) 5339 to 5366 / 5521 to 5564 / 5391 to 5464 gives 0.06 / 6.89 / 7.01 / 6.94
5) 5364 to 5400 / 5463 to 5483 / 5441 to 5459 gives -0.04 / 6.68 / 6.49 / 6.54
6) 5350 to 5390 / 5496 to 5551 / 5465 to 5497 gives 0.03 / 6.95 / 6.94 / 6.94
